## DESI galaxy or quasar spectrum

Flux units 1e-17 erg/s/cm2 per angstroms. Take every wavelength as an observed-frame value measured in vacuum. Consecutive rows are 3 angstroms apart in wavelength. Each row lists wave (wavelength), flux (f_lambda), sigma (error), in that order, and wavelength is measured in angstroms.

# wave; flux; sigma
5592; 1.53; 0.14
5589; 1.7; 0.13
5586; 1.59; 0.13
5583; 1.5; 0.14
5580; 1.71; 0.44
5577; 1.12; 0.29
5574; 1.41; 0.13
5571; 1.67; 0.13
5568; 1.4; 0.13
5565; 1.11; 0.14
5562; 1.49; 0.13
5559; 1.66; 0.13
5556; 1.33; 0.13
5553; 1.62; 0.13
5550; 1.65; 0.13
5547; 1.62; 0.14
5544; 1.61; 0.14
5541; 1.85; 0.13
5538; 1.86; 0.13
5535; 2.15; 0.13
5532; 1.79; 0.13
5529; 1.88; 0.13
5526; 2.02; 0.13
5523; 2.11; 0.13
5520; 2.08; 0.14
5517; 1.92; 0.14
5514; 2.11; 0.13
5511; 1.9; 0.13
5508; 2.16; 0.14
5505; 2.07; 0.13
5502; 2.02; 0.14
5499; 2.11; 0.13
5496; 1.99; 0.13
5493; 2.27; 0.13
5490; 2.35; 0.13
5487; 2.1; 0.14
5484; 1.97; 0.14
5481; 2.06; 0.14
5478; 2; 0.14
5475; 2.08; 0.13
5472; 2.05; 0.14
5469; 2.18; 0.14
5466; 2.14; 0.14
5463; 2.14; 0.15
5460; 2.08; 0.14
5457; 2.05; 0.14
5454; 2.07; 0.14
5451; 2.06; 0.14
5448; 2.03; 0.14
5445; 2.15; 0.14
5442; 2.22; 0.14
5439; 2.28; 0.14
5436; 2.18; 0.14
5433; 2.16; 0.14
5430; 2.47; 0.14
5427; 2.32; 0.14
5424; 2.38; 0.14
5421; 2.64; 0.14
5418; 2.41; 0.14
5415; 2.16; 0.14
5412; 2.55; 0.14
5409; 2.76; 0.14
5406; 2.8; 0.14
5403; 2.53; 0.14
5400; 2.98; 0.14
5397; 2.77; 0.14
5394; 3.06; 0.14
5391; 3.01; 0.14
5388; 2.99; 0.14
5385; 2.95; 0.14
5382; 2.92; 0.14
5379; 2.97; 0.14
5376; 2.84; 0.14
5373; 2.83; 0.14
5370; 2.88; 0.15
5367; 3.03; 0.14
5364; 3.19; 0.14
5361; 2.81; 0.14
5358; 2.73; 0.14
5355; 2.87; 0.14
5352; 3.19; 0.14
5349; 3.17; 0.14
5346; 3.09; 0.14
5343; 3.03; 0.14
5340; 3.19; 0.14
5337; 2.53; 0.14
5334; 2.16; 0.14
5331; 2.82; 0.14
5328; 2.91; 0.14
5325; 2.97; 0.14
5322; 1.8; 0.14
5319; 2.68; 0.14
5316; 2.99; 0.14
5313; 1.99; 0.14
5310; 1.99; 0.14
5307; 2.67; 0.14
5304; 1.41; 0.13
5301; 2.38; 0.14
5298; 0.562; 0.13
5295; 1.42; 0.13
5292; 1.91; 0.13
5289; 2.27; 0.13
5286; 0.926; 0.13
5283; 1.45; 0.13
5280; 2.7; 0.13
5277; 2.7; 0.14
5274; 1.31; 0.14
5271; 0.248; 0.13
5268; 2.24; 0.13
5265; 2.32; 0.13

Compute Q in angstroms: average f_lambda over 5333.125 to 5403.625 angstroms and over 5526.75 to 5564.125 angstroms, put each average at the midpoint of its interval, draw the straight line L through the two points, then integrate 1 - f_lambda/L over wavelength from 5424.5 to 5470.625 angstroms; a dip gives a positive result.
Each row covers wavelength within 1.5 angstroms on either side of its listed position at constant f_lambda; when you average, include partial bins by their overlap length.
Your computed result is 3.9 angstroms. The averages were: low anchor 2.92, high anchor 1.71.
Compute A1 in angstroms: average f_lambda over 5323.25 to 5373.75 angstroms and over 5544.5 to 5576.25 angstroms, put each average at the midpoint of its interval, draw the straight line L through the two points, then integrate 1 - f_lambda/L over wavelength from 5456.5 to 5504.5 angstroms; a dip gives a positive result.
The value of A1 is -1.9 angstroms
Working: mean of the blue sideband 2.9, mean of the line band 2.1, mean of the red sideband 1.49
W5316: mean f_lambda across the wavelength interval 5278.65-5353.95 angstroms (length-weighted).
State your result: 2.33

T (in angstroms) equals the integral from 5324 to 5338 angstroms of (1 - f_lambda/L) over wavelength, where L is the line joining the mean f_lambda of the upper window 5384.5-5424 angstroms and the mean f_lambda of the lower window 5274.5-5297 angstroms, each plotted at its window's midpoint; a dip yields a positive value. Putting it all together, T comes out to -3.2 angstroms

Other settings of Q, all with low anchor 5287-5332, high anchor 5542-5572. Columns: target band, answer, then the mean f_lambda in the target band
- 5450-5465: -2.57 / 2.08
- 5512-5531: -4.71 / 2.01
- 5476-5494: -4.37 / 2.12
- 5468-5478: -1.99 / 2.08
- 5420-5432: -3.69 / 2.43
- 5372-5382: -4.53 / 2.89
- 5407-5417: -3.18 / 2.5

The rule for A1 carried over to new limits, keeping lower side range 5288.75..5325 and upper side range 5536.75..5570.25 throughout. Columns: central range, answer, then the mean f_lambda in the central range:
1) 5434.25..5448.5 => -3.2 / 2.18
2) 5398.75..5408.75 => -4.9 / 2.76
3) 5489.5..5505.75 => -4.4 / 2.12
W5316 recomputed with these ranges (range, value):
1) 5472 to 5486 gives 2.03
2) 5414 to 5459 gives 2.24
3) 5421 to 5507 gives 2.15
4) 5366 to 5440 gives 2.68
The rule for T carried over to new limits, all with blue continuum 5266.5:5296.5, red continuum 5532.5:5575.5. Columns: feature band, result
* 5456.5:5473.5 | -4.84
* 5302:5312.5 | -2.03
